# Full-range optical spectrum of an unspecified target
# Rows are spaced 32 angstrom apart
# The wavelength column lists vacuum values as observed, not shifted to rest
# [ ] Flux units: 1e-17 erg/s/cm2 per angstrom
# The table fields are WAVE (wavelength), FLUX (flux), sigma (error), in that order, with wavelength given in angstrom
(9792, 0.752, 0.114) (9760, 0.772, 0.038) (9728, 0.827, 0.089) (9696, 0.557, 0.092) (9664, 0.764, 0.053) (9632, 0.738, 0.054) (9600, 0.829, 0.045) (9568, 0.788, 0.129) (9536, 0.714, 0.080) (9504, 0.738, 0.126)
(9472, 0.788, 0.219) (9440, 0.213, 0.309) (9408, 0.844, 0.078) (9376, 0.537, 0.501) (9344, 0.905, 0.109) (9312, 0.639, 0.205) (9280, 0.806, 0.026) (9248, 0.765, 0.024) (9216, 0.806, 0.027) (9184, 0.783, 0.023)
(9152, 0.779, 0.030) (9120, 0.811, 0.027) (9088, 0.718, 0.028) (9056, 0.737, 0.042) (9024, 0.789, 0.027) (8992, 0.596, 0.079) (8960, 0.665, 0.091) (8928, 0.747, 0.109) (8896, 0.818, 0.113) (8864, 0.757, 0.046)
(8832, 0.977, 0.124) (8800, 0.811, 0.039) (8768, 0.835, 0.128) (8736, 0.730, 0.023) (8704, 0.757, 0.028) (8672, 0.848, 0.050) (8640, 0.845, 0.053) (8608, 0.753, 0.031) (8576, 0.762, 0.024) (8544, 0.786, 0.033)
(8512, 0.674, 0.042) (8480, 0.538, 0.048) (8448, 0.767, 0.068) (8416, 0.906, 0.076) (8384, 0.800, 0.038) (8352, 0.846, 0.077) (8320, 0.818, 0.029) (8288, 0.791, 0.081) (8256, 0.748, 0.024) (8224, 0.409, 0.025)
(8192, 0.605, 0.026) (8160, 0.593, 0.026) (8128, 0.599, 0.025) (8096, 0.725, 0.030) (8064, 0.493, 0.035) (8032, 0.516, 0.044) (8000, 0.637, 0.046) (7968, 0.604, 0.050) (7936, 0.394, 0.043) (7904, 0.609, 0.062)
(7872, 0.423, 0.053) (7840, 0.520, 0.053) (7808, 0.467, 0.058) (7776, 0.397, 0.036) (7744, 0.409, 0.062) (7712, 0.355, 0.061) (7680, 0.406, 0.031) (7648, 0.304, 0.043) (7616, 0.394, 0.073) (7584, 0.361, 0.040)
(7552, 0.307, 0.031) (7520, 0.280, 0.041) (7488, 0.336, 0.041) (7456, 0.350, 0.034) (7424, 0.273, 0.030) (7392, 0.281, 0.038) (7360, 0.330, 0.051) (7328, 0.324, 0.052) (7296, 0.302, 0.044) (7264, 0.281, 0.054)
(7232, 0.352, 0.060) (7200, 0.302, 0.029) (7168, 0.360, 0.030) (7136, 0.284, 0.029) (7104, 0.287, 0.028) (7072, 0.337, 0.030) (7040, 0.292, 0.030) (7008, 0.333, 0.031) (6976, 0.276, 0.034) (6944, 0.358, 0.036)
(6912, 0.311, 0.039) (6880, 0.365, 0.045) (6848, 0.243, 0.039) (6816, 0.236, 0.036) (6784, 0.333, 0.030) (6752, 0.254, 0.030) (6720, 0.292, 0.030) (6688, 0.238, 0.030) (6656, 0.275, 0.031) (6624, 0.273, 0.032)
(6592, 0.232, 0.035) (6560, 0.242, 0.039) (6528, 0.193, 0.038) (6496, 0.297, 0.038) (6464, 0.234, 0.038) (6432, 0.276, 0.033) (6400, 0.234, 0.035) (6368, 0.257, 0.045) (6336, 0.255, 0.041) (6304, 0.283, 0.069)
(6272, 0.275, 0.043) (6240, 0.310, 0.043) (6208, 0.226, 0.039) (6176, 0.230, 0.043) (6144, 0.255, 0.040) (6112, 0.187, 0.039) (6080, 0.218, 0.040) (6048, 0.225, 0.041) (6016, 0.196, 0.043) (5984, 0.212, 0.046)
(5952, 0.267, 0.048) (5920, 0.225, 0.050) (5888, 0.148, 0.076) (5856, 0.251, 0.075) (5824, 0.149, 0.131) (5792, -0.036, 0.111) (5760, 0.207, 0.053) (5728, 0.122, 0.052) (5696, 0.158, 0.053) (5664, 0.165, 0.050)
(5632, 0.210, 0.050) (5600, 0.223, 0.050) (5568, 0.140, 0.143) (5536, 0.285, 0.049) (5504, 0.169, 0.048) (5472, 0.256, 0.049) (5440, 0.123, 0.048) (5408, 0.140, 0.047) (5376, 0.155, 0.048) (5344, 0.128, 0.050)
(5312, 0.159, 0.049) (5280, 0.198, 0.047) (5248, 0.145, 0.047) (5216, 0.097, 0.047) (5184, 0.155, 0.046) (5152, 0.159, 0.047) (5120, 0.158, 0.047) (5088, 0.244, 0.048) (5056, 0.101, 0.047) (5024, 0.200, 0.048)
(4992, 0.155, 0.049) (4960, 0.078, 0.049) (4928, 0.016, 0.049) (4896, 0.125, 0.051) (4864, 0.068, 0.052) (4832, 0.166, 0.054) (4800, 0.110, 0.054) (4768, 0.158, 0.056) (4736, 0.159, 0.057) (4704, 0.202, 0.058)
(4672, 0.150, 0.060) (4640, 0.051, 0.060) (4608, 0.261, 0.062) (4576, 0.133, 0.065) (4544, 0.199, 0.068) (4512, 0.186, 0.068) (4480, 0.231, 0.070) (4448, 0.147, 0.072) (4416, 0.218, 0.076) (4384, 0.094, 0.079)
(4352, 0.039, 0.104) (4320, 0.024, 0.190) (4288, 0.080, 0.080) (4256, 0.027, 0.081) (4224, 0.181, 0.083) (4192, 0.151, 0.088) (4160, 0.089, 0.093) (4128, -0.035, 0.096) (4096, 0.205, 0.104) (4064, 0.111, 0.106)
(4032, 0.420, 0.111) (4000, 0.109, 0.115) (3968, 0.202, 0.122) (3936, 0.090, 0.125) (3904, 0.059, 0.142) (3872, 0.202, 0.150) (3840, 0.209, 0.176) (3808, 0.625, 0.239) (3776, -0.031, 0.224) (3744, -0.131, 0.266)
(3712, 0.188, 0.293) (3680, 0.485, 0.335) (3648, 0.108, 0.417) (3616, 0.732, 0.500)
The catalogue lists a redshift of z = 1.070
